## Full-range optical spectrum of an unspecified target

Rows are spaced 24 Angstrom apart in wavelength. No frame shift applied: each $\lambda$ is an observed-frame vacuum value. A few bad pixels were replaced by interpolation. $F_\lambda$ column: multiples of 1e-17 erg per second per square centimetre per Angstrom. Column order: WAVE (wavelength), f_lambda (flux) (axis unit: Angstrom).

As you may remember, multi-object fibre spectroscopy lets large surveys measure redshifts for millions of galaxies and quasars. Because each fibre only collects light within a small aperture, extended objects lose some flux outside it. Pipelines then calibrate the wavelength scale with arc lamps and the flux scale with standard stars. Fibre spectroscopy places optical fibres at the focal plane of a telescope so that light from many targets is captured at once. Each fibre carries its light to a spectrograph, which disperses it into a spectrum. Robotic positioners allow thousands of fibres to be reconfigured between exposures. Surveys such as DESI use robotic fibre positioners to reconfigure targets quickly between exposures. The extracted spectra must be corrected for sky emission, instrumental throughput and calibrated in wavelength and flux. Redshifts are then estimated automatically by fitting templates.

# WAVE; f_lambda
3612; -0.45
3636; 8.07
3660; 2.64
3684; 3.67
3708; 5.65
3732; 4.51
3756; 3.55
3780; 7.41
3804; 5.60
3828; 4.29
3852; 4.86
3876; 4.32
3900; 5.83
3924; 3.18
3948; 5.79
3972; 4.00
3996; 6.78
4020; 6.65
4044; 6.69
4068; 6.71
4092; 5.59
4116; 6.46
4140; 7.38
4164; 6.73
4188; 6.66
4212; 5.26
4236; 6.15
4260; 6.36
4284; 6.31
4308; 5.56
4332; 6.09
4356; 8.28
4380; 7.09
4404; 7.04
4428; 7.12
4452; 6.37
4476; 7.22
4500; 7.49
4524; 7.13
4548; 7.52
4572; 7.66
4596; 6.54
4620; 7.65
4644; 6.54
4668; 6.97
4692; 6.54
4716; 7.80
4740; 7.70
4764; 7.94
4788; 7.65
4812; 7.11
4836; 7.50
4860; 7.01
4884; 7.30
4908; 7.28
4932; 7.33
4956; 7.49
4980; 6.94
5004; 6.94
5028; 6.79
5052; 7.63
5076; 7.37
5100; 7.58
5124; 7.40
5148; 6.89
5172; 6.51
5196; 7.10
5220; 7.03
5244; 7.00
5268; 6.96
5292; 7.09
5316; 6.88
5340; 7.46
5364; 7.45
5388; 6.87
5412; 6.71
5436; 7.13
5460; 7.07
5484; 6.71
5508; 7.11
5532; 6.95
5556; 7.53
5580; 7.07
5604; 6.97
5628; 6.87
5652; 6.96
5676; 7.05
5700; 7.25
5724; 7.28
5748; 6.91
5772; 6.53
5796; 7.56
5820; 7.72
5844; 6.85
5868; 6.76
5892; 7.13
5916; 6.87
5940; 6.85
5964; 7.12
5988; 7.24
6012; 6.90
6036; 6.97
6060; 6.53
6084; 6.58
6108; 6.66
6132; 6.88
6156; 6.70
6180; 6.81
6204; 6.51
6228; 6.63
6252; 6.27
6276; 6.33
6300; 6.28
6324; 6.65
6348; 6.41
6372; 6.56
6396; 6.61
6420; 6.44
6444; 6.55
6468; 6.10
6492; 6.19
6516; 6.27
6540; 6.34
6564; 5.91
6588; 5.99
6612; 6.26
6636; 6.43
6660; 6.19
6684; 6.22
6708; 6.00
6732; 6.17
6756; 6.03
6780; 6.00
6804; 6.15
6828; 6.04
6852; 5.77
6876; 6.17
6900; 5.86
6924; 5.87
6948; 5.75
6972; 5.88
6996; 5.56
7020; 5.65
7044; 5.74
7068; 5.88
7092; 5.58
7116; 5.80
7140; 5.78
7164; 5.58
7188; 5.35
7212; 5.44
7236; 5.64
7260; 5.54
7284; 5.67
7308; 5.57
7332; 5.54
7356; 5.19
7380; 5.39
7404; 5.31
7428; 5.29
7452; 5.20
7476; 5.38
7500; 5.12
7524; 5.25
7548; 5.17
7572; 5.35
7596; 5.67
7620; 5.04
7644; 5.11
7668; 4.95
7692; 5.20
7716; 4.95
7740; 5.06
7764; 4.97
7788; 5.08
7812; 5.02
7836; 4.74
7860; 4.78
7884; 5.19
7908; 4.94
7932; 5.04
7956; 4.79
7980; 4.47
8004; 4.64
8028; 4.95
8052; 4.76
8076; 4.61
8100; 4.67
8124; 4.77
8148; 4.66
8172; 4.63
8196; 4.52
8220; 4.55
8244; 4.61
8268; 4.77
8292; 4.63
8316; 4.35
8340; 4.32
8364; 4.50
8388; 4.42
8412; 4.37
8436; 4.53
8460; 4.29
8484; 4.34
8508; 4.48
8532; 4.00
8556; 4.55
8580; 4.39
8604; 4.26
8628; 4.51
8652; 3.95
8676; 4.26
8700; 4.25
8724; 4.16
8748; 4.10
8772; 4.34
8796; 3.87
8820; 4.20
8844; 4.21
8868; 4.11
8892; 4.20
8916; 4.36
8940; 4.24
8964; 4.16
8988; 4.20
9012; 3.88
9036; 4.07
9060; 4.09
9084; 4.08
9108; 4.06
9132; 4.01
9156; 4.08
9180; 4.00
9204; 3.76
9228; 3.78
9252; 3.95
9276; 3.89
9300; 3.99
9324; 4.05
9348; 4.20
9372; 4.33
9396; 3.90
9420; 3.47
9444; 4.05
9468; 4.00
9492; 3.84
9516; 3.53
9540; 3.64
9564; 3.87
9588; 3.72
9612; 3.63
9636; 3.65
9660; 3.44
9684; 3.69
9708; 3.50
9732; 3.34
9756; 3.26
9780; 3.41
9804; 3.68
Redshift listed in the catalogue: -0.001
